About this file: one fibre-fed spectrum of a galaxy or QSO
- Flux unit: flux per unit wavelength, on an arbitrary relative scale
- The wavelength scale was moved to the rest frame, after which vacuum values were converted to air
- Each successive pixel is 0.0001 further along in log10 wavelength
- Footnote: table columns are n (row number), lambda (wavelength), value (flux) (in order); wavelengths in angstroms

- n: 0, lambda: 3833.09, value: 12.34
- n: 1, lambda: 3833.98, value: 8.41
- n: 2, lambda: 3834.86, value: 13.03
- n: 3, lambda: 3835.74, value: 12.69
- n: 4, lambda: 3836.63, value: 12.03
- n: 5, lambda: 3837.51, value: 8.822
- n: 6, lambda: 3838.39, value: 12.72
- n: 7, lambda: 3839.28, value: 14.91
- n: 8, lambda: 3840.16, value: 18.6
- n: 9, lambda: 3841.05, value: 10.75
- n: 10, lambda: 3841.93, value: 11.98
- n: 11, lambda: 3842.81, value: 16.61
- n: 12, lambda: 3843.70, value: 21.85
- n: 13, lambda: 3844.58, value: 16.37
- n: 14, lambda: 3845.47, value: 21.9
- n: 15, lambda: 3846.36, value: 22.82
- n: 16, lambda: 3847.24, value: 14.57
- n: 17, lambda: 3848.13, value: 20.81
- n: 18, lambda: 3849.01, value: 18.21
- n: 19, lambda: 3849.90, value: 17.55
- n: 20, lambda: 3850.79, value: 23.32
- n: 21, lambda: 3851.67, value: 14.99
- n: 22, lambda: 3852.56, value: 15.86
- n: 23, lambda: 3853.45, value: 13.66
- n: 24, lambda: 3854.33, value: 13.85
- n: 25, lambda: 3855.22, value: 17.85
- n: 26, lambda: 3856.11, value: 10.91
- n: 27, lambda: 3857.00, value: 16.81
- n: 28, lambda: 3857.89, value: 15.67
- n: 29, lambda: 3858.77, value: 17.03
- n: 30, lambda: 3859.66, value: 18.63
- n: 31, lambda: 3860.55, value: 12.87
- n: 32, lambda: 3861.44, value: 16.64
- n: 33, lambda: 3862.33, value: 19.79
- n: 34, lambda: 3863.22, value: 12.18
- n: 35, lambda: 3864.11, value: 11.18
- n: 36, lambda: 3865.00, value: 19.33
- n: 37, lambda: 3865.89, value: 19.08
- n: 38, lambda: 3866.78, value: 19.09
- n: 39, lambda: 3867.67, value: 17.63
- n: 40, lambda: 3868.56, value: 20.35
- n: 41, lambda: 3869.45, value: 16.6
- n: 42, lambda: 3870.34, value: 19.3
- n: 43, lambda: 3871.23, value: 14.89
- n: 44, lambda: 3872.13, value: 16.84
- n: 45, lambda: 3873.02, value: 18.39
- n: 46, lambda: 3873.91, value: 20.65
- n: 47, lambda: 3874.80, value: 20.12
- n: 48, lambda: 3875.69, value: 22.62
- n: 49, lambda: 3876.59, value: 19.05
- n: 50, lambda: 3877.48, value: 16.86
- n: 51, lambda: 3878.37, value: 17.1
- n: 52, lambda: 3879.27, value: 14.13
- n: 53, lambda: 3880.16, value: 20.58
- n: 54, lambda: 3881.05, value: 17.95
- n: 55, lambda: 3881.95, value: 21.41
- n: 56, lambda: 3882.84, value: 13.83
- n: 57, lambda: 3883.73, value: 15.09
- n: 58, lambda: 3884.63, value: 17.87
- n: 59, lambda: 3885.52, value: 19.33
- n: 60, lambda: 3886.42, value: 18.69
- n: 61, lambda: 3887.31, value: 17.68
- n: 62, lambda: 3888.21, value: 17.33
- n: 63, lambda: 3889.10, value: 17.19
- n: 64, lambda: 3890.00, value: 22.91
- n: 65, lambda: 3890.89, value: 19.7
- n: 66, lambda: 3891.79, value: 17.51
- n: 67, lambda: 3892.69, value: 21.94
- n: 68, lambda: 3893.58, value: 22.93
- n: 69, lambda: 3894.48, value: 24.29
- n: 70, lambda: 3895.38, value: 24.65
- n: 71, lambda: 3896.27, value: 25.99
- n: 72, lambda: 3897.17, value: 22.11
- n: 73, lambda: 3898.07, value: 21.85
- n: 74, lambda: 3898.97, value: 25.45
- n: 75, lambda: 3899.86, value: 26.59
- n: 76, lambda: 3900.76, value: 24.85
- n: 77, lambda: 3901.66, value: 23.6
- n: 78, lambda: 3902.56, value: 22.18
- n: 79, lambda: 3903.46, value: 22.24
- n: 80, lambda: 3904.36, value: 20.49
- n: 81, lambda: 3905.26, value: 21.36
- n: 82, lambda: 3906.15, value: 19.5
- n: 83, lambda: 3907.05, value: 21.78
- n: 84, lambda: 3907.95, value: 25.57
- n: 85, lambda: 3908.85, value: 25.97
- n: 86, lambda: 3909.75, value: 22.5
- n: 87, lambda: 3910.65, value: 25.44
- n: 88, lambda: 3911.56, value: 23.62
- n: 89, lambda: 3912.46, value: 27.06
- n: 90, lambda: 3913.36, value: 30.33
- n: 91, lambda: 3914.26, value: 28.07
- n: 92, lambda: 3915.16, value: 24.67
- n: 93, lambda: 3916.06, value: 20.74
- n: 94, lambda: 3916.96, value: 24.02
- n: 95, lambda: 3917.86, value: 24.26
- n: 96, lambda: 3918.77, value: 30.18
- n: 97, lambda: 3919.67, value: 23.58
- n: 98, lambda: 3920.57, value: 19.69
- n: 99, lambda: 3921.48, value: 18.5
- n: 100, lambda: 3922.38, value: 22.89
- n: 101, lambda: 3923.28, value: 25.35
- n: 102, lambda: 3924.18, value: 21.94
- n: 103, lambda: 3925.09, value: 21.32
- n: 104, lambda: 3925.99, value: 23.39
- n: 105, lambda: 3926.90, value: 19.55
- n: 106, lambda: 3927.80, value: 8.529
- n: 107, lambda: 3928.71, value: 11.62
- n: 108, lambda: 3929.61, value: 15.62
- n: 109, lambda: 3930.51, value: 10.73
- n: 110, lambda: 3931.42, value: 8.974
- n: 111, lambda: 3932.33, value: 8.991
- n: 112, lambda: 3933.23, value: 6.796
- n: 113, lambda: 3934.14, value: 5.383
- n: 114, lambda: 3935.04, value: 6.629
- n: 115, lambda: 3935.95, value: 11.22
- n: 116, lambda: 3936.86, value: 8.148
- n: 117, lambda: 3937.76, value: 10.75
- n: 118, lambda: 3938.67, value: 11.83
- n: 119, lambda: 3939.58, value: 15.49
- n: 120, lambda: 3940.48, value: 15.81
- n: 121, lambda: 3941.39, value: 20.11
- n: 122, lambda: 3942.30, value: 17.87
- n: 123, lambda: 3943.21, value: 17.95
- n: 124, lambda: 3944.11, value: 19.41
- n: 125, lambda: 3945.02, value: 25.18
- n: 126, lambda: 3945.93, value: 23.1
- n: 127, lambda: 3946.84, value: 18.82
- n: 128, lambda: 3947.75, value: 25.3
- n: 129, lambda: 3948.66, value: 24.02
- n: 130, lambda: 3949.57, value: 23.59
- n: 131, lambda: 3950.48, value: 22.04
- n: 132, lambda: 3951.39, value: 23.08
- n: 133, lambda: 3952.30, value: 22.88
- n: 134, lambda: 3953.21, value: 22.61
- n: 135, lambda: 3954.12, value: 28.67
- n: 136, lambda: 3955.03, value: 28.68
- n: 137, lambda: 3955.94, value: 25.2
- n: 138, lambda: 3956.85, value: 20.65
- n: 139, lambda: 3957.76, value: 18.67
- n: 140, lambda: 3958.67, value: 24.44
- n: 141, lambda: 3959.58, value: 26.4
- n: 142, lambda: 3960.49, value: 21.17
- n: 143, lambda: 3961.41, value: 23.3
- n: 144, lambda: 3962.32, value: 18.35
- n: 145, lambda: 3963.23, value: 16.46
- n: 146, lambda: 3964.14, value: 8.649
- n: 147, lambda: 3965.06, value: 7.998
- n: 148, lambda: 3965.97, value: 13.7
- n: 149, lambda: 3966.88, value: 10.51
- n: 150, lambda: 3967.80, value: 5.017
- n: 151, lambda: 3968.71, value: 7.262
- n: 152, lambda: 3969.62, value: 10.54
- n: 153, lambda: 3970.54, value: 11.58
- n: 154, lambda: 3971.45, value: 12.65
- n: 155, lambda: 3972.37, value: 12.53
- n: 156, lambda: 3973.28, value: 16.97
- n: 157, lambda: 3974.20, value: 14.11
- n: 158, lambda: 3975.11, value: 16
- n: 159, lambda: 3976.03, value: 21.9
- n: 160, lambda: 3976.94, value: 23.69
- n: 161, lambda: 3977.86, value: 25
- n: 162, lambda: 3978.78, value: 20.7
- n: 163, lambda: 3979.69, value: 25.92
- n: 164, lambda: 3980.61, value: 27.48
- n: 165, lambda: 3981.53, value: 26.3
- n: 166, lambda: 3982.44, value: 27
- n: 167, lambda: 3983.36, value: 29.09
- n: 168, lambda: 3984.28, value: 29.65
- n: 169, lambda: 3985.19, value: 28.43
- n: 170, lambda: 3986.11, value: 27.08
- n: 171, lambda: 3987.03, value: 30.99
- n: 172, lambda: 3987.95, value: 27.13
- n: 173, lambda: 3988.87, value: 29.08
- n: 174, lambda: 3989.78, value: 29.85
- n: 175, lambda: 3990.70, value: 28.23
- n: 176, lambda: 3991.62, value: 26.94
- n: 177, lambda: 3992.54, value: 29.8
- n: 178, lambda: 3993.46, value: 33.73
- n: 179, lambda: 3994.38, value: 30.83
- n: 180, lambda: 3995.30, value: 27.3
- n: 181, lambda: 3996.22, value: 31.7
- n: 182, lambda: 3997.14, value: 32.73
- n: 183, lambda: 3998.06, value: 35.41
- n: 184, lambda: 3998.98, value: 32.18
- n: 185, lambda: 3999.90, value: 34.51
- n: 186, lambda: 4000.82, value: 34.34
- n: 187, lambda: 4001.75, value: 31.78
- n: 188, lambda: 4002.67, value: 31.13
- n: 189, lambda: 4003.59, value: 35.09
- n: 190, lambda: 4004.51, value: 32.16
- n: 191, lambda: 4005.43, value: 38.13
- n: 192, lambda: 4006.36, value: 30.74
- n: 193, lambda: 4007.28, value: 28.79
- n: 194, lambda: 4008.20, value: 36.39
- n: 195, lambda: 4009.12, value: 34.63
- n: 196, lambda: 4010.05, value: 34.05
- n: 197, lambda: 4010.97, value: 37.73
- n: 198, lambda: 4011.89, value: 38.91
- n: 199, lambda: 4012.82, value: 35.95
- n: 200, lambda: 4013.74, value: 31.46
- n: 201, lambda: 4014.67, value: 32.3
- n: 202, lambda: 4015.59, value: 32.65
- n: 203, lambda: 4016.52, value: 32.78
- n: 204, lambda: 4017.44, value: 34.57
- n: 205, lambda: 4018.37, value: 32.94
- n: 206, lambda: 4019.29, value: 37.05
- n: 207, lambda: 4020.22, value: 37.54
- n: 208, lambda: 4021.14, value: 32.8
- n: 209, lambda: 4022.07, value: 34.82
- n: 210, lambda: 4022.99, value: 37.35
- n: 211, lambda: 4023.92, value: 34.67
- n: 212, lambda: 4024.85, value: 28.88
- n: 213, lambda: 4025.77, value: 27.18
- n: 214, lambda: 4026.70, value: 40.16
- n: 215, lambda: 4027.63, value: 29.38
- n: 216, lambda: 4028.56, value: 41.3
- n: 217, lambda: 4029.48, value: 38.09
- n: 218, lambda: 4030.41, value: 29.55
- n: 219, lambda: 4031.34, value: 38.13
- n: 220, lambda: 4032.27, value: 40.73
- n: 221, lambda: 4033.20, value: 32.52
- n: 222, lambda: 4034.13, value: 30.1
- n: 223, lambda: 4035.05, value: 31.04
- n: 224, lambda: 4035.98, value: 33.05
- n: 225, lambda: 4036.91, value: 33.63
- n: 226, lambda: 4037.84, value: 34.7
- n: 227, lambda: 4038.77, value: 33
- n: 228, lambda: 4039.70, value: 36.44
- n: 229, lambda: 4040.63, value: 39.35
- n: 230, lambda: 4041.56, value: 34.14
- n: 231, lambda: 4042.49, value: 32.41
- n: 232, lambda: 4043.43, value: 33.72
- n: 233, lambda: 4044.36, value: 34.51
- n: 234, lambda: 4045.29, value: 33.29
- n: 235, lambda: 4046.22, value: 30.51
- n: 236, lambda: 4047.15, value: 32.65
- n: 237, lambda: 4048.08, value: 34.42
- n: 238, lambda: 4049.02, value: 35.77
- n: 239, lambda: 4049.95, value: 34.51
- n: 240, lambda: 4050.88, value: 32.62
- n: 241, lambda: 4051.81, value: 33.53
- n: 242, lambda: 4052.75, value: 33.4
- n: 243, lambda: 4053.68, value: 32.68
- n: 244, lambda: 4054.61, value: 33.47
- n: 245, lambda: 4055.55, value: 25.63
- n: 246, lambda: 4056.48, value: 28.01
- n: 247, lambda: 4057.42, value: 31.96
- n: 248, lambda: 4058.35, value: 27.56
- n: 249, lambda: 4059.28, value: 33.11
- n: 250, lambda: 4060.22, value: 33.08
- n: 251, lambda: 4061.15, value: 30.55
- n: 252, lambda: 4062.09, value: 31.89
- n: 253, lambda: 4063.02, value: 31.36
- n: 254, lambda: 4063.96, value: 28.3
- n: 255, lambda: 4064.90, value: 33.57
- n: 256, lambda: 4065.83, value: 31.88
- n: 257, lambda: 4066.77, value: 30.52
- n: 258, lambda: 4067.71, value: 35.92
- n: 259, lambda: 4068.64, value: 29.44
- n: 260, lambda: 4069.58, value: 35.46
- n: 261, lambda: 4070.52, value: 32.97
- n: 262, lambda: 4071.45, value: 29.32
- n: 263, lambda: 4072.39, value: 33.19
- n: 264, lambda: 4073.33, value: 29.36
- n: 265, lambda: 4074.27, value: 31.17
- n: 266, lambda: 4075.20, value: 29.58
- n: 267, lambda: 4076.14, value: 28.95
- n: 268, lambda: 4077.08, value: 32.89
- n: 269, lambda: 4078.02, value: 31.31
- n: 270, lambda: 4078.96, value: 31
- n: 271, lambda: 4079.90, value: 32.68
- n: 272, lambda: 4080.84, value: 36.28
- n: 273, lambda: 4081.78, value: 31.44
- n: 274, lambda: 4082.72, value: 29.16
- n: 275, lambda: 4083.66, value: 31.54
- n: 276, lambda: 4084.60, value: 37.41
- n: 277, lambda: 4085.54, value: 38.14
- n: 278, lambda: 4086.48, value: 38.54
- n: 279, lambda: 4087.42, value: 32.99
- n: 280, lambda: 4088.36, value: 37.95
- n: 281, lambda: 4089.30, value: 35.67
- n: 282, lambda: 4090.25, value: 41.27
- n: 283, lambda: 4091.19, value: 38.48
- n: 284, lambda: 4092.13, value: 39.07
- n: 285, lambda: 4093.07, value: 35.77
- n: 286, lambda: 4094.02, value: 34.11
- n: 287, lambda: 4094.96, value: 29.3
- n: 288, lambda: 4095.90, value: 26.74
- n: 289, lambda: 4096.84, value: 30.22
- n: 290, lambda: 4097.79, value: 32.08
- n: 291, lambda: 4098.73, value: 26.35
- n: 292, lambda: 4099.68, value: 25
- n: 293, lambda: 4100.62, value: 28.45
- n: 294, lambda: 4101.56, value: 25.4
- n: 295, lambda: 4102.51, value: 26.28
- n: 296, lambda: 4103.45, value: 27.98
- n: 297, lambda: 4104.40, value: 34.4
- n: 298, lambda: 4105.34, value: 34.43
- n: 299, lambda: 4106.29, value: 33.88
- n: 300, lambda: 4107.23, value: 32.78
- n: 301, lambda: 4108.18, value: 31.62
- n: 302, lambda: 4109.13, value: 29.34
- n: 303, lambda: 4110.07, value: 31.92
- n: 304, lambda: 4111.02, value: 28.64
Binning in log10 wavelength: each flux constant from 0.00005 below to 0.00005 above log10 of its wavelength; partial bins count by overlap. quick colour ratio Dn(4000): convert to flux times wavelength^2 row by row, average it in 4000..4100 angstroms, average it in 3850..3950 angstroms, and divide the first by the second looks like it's 1.88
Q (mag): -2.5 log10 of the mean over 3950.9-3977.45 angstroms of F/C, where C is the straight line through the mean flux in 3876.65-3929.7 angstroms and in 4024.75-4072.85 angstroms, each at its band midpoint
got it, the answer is 0.420 mag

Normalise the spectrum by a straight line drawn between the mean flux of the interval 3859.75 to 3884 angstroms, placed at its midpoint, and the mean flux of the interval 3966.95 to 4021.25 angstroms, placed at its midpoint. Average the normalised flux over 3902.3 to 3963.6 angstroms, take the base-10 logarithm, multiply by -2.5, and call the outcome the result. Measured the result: 0.13 mag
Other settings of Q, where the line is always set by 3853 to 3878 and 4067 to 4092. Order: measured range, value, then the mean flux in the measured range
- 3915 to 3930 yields 0.03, 20.9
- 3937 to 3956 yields 0.13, 20.8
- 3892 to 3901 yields -0.22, 23.9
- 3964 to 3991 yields 0.27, 20.3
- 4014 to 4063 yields -0.10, 33.4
